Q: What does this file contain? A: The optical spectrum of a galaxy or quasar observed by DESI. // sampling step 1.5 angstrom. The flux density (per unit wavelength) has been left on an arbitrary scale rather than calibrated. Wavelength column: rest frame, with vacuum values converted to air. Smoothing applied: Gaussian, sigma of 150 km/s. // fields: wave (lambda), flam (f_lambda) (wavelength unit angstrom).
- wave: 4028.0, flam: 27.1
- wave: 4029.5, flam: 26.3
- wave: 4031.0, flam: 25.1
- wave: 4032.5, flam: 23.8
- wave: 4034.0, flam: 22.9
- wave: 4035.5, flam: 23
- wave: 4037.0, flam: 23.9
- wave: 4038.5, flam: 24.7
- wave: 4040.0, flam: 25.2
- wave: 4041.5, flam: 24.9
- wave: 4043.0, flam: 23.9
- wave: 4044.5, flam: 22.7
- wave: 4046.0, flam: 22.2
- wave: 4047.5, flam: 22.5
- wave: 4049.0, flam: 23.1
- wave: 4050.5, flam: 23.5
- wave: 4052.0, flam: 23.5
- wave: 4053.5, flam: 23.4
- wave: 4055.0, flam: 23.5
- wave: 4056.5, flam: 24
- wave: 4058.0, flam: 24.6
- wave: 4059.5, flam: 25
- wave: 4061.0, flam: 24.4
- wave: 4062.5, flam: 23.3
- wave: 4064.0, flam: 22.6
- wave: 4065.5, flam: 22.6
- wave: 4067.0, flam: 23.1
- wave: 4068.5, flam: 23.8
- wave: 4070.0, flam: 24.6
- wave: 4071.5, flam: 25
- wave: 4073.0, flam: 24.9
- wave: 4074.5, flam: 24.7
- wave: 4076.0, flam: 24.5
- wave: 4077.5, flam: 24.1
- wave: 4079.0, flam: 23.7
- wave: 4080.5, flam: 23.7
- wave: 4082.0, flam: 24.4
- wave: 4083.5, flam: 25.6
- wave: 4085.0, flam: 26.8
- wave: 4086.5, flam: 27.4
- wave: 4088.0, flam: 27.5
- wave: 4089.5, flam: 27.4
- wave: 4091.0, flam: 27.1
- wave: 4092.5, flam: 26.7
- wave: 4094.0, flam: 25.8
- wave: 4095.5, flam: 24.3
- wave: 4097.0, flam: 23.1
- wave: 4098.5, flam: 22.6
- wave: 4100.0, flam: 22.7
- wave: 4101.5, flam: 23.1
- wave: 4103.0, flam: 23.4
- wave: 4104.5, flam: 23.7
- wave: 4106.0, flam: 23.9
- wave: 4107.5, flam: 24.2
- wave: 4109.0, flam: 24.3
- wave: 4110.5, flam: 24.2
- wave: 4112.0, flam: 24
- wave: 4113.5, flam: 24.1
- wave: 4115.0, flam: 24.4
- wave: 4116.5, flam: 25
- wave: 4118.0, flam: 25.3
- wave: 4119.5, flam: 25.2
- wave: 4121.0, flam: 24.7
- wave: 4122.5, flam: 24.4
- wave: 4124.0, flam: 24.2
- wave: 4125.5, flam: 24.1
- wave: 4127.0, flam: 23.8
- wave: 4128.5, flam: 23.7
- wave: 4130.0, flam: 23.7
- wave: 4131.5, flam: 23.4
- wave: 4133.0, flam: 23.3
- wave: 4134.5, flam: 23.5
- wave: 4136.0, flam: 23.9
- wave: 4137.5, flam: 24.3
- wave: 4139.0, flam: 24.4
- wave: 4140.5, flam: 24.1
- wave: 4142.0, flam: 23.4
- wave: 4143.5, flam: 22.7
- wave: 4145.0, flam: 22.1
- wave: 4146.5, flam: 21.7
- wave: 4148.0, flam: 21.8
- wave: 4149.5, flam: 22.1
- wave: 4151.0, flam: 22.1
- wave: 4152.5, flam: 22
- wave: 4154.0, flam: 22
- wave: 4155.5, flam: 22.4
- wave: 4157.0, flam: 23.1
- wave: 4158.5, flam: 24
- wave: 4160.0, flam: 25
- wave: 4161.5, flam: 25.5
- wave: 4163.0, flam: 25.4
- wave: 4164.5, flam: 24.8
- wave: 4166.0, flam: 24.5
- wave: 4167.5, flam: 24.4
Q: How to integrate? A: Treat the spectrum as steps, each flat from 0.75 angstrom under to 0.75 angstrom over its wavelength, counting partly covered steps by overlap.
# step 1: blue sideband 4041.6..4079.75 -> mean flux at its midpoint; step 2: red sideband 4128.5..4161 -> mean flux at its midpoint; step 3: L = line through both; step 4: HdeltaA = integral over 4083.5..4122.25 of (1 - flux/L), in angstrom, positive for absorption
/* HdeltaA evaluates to -2.3 angstrom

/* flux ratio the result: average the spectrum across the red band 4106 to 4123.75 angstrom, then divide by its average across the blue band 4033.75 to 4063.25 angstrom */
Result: 1.03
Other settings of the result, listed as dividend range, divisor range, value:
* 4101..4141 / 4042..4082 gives 1.01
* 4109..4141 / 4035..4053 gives 1.02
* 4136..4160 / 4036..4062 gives 0.96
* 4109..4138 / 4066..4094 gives 0.96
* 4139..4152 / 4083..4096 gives 0.85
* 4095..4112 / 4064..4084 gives 0.98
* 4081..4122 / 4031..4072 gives 1.05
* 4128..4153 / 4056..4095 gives 0.93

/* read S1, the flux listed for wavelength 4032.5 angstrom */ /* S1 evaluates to 23.8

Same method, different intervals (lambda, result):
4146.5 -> 21.7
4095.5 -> 24.3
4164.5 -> 24.8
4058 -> 24.6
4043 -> 23.9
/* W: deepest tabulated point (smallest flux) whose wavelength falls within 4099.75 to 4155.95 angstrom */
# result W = 21.7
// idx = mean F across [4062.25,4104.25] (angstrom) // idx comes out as 24.6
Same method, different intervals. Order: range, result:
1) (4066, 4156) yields 24.1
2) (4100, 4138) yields 24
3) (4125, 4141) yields 23.8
